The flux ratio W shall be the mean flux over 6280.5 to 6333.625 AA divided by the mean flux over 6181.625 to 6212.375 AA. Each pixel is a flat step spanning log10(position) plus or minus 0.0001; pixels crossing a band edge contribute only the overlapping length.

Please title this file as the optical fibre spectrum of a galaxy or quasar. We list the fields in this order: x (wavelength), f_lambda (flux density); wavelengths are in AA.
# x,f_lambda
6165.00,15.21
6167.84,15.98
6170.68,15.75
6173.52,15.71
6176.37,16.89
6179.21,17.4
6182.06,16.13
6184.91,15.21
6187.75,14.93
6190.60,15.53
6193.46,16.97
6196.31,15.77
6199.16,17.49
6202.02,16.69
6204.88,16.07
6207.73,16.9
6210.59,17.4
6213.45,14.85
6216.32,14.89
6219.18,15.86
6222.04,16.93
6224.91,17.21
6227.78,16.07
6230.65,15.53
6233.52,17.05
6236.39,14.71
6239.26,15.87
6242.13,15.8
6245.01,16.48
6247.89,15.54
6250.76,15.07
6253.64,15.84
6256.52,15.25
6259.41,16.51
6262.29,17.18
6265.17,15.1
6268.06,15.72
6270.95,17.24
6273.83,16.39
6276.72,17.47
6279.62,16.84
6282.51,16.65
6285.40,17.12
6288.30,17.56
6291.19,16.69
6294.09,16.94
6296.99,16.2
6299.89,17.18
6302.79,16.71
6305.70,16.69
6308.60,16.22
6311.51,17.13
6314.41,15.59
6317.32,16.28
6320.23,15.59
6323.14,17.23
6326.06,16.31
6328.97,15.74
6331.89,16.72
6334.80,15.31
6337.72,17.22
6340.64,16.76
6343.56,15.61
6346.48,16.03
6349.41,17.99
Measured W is 1.0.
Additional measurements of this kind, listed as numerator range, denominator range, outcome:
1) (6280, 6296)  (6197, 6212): 1.01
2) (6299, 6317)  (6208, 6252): 1.04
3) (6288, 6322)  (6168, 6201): 1.02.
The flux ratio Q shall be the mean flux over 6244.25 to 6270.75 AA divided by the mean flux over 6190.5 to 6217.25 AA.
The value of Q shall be 0.97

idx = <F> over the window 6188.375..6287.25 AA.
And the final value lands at 16.2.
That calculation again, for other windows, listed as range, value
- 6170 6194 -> 16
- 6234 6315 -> 16.4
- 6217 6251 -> 16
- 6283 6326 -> 16.6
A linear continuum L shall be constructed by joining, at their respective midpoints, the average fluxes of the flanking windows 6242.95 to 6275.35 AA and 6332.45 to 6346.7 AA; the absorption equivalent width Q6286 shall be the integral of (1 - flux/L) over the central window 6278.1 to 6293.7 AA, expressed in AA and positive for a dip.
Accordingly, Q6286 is -0.8 AA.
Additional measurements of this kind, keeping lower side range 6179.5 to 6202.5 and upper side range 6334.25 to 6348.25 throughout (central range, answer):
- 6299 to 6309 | -0.3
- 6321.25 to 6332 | -0.1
